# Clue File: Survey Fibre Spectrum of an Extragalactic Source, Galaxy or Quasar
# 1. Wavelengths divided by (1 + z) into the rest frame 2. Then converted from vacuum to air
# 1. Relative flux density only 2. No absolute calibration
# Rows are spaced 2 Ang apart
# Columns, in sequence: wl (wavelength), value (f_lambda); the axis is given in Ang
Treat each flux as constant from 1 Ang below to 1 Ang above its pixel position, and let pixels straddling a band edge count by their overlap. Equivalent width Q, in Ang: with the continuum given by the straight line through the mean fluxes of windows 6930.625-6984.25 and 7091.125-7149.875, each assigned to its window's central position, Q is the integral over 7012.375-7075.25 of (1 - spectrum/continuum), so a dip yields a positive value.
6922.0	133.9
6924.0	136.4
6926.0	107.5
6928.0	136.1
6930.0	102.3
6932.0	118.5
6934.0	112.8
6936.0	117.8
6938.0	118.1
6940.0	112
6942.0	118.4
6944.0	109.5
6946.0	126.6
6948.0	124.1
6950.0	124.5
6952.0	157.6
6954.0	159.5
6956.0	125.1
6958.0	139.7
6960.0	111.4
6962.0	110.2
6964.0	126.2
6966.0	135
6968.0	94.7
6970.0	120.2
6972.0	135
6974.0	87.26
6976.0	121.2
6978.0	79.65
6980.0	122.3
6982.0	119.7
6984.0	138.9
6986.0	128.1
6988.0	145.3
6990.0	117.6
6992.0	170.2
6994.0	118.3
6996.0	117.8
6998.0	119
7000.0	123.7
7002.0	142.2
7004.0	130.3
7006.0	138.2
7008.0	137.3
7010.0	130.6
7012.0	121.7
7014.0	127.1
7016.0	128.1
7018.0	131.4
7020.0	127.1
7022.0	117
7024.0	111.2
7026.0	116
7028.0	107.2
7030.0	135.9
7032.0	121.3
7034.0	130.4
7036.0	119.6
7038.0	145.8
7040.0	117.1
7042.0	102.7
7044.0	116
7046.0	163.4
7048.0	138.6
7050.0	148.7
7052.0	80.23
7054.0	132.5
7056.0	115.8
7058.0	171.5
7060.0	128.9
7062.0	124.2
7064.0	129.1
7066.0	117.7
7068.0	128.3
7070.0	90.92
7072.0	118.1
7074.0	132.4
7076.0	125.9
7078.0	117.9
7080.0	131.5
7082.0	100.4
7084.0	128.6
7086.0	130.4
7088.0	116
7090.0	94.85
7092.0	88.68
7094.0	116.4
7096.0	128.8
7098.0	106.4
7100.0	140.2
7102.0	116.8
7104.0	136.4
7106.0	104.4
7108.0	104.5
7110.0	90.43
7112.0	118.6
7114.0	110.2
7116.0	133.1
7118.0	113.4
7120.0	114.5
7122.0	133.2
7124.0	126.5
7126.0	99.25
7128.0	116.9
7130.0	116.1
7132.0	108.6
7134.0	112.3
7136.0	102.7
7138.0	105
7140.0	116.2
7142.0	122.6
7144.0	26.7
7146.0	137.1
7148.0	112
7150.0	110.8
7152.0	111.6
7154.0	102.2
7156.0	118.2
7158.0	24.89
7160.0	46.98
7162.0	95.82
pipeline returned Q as -4.7 Ang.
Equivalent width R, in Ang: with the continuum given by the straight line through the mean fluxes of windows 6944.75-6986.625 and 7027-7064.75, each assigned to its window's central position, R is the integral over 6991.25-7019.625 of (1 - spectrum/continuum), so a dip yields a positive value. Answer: -1.2 Ang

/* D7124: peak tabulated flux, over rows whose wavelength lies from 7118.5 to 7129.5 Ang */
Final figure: 133.2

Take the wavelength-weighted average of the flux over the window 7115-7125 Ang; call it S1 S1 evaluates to 124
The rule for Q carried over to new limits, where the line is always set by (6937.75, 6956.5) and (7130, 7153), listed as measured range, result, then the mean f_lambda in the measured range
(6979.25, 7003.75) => -1.5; 130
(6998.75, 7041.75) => -2.3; 126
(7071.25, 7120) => -2.3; 117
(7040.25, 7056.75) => -1.1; 125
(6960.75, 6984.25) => 1.9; 115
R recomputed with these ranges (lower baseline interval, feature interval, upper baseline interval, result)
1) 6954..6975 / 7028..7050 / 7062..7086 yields -1.5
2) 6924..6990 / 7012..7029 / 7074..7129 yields -0.2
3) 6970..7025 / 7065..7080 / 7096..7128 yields 0.0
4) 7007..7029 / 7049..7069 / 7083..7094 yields -1.9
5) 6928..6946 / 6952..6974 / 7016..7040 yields -1.4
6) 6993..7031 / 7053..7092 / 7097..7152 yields -1.2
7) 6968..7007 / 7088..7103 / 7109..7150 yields 0.1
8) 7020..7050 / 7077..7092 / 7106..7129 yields 0.4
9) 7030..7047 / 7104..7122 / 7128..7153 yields -0.2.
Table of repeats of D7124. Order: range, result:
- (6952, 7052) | 170.2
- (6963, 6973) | 135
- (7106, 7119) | 133.1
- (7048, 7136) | 171.5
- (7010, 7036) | 135.9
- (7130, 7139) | 116.1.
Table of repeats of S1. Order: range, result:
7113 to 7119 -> 119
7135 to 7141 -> 108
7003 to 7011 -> 134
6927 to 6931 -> 119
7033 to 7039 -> 132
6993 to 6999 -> 118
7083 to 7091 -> 117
